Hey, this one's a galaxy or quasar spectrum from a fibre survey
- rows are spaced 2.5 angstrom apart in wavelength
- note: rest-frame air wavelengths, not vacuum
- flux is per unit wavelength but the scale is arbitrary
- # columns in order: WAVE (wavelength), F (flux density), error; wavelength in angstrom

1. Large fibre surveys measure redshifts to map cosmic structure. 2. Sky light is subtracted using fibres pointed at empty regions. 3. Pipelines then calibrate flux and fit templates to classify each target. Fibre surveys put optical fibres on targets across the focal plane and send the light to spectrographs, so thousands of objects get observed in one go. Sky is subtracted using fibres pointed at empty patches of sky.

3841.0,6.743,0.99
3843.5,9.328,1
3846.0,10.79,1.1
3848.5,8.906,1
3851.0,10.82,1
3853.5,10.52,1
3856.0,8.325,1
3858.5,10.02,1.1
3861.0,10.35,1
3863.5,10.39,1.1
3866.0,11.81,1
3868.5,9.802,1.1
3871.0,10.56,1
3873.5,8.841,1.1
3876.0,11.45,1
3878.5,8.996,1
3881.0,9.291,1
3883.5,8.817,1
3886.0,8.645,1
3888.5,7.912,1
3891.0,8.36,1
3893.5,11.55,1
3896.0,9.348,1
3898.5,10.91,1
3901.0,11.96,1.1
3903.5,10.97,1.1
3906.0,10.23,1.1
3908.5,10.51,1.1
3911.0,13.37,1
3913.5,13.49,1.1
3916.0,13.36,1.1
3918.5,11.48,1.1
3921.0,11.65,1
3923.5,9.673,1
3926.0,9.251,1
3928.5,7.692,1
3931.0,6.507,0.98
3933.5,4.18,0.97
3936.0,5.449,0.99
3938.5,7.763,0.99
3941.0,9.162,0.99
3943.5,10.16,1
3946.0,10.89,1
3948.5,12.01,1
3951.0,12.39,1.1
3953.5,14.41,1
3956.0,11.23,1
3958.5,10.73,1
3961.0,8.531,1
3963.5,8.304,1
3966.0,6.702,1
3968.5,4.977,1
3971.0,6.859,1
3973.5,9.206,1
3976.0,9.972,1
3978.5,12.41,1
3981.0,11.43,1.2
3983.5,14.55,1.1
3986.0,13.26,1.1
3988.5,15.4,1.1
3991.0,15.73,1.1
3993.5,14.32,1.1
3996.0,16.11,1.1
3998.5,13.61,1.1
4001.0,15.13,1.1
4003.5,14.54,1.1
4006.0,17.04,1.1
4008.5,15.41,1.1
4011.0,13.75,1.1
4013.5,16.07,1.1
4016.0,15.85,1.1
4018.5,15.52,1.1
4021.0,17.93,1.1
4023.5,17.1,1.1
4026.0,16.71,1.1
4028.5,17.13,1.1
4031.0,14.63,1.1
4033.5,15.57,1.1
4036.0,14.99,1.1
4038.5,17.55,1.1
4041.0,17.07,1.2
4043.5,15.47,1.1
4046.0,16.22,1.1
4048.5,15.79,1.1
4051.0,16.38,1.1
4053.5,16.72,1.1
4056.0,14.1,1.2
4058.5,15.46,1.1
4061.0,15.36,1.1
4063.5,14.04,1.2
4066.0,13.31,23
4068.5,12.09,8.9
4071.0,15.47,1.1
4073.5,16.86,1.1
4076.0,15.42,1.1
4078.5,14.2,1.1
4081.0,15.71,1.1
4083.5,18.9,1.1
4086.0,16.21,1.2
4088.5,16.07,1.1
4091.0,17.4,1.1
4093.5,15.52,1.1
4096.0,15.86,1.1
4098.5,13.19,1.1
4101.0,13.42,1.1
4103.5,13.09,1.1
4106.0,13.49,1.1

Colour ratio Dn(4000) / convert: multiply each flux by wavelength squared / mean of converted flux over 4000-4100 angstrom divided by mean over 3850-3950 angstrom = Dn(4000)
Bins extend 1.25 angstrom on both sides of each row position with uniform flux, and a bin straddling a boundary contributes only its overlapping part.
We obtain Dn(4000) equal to 1.71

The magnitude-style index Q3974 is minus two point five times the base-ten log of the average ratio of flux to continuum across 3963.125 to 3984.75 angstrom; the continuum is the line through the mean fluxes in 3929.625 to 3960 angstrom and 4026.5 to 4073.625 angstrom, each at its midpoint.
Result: 0.20 mag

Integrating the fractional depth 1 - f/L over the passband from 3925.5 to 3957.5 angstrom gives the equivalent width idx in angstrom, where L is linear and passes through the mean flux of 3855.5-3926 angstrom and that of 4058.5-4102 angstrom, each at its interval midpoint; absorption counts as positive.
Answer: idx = 6.7 angstrom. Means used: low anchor 10.4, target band 9.33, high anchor 15.3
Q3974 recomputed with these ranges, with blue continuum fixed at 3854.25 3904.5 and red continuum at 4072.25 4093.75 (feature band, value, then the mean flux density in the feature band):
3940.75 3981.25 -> 0.24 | 9.95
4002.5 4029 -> -0.14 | 16.1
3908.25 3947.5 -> 0.18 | 9.66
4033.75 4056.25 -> -0.07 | 16.1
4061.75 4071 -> 0.16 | 13.6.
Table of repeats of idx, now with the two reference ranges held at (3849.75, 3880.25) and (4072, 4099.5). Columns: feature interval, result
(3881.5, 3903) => 2.3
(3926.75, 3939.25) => 5.8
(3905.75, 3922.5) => -0.9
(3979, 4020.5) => -3.5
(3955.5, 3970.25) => 5.2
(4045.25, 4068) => 0.1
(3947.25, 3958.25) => 0.1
